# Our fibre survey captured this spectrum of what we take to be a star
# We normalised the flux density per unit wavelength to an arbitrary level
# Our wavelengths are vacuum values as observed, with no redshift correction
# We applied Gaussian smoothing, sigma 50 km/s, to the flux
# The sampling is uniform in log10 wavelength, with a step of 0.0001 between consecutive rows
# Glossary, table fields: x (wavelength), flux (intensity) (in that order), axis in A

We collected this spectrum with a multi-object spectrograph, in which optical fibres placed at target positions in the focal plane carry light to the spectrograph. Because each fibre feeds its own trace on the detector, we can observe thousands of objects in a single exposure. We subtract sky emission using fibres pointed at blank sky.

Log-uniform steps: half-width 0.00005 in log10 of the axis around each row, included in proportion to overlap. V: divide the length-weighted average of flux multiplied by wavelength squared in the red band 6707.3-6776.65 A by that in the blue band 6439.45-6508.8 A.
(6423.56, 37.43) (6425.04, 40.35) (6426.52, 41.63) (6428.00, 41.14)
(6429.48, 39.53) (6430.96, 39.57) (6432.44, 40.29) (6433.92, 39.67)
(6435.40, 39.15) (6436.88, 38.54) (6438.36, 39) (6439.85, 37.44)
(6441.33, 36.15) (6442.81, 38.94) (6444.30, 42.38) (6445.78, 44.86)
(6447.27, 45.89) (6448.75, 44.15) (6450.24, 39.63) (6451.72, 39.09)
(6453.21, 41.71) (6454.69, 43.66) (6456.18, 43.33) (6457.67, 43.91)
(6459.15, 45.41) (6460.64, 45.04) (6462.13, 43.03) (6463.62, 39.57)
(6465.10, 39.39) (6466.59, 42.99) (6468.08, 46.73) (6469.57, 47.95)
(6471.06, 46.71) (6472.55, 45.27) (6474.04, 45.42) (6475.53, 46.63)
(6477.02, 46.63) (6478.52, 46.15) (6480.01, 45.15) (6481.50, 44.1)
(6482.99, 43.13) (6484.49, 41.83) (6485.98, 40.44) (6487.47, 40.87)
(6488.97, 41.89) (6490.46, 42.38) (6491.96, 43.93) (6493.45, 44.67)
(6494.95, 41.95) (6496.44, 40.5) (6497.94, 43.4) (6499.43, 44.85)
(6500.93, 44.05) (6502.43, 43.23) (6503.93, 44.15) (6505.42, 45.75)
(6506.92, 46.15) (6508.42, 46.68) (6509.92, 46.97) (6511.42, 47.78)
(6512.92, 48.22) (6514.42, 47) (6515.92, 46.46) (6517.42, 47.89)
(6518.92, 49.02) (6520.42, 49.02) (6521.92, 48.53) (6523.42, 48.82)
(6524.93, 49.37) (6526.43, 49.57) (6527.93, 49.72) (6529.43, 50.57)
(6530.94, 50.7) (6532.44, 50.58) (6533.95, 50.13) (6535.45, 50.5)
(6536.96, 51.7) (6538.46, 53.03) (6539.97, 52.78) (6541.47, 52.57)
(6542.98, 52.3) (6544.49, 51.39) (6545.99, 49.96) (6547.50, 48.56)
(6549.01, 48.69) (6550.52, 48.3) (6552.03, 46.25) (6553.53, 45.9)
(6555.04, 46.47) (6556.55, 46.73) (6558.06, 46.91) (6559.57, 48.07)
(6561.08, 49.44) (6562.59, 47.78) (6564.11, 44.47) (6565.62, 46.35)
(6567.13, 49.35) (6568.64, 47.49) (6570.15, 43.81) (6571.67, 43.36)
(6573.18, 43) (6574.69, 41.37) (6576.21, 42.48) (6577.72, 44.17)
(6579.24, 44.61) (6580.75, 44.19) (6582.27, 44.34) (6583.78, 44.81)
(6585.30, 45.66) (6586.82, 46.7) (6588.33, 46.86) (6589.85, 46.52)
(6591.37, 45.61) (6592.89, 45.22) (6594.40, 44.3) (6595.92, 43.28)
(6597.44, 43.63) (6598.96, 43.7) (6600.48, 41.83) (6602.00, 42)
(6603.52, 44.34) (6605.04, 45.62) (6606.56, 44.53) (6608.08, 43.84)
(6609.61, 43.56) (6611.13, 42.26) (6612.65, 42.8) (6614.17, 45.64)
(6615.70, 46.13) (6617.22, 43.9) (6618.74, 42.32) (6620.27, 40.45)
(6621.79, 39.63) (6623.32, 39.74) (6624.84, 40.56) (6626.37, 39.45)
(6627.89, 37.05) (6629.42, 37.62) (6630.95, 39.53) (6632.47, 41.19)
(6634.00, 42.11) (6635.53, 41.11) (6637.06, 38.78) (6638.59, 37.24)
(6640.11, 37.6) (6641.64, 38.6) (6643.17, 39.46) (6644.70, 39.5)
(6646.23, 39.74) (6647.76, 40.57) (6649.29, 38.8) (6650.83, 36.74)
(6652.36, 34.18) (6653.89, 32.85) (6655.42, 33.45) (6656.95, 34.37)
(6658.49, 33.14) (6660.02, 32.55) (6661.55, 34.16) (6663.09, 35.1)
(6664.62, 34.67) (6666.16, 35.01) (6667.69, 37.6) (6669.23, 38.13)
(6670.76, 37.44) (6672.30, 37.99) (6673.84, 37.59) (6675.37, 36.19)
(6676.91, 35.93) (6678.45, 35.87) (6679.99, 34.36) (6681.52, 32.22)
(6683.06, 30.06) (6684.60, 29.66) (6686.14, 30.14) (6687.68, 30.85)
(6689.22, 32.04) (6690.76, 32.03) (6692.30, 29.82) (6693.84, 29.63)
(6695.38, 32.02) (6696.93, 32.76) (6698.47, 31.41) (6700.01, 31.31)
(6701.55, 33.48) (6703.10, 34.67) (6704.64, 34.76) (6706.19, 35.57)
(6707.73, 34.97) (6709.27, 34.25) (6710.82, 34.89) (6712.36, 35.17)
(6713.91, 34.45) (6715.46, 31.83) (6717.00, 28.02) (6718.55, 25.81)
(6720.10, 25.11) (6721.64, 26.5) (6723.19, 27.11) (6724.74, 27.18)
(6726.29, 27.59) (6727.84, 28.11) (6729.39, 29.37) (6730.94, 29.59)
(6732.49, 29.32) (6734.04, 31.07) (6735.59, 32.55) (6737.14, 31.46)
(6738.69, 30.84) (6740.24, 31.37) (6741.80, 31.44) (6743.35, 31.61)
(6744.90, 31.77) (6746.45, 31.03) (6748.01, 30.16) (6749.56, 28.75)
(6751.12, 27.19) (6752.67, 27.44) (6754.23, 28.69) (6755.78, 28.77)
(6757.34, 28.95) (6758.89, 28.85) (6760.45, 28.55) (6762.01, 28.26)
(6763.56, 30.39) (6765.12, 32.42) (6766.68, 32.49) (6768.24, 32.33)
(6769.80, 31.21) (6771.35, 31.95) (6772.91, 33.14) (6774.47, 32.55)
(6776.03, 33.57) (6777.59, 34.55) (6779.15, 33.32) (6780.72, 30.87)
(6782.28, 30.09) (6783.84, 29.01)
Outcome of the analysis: 0.8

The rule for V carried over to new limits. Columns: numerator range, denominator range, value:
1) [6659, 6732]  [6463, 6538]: 0.75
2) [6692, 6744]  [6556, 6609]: 0.72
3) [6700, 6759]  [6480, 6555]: 0.69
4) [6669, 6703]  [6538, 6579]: 0.73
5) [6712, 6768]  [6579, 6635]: 0.72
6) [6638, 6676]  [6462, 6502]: 0.88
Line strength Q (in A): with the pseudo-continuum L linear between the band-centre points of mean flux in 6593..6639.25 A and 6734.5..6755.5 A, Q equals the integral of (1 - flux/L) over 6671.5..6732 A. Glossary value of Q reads 4.4 A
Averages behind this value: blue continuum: 42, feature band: 31.8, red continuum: 30.3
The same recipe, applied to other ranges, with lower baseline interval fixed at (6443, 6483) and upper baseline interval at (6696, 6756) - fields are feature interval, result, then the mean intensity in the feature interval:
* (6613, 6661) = -4.93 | 38.8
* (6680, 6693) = 0.65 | 31.1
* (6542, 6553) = -2.67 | 49.3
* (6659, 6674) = -0.99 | 35.9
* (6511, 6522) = -1.79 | 48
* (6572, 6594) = -3.92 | 44.7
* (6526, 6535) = -2.15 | 50.3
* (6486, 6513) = -1.29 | 44.1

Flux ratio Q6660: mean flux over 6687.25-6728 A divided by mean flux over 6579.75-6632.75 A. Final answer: 0.7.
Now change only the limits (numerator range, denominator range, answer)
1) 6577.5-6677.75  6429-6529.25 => 0.92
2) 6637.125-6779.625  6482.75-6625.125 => 0.71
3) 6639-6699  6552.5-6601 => 0.77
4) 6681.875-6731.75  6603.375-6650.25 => 0.75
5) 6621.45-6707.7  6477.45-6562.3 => 0.76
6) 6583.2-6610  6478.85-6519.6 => 1.00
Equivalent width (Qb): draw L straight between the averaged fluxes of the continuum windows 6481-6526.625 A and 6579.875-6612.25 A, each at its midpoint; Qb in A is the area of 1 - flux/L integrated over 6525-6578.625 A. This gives -4.0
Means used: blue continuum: 45.2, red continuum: 44.4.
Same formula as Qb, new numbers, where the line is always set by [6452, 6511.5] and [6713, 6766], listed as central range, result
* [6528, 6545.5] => -4.5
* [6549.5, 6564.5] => -2.8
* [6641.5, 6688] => -2.3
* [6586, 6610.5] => -4.6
